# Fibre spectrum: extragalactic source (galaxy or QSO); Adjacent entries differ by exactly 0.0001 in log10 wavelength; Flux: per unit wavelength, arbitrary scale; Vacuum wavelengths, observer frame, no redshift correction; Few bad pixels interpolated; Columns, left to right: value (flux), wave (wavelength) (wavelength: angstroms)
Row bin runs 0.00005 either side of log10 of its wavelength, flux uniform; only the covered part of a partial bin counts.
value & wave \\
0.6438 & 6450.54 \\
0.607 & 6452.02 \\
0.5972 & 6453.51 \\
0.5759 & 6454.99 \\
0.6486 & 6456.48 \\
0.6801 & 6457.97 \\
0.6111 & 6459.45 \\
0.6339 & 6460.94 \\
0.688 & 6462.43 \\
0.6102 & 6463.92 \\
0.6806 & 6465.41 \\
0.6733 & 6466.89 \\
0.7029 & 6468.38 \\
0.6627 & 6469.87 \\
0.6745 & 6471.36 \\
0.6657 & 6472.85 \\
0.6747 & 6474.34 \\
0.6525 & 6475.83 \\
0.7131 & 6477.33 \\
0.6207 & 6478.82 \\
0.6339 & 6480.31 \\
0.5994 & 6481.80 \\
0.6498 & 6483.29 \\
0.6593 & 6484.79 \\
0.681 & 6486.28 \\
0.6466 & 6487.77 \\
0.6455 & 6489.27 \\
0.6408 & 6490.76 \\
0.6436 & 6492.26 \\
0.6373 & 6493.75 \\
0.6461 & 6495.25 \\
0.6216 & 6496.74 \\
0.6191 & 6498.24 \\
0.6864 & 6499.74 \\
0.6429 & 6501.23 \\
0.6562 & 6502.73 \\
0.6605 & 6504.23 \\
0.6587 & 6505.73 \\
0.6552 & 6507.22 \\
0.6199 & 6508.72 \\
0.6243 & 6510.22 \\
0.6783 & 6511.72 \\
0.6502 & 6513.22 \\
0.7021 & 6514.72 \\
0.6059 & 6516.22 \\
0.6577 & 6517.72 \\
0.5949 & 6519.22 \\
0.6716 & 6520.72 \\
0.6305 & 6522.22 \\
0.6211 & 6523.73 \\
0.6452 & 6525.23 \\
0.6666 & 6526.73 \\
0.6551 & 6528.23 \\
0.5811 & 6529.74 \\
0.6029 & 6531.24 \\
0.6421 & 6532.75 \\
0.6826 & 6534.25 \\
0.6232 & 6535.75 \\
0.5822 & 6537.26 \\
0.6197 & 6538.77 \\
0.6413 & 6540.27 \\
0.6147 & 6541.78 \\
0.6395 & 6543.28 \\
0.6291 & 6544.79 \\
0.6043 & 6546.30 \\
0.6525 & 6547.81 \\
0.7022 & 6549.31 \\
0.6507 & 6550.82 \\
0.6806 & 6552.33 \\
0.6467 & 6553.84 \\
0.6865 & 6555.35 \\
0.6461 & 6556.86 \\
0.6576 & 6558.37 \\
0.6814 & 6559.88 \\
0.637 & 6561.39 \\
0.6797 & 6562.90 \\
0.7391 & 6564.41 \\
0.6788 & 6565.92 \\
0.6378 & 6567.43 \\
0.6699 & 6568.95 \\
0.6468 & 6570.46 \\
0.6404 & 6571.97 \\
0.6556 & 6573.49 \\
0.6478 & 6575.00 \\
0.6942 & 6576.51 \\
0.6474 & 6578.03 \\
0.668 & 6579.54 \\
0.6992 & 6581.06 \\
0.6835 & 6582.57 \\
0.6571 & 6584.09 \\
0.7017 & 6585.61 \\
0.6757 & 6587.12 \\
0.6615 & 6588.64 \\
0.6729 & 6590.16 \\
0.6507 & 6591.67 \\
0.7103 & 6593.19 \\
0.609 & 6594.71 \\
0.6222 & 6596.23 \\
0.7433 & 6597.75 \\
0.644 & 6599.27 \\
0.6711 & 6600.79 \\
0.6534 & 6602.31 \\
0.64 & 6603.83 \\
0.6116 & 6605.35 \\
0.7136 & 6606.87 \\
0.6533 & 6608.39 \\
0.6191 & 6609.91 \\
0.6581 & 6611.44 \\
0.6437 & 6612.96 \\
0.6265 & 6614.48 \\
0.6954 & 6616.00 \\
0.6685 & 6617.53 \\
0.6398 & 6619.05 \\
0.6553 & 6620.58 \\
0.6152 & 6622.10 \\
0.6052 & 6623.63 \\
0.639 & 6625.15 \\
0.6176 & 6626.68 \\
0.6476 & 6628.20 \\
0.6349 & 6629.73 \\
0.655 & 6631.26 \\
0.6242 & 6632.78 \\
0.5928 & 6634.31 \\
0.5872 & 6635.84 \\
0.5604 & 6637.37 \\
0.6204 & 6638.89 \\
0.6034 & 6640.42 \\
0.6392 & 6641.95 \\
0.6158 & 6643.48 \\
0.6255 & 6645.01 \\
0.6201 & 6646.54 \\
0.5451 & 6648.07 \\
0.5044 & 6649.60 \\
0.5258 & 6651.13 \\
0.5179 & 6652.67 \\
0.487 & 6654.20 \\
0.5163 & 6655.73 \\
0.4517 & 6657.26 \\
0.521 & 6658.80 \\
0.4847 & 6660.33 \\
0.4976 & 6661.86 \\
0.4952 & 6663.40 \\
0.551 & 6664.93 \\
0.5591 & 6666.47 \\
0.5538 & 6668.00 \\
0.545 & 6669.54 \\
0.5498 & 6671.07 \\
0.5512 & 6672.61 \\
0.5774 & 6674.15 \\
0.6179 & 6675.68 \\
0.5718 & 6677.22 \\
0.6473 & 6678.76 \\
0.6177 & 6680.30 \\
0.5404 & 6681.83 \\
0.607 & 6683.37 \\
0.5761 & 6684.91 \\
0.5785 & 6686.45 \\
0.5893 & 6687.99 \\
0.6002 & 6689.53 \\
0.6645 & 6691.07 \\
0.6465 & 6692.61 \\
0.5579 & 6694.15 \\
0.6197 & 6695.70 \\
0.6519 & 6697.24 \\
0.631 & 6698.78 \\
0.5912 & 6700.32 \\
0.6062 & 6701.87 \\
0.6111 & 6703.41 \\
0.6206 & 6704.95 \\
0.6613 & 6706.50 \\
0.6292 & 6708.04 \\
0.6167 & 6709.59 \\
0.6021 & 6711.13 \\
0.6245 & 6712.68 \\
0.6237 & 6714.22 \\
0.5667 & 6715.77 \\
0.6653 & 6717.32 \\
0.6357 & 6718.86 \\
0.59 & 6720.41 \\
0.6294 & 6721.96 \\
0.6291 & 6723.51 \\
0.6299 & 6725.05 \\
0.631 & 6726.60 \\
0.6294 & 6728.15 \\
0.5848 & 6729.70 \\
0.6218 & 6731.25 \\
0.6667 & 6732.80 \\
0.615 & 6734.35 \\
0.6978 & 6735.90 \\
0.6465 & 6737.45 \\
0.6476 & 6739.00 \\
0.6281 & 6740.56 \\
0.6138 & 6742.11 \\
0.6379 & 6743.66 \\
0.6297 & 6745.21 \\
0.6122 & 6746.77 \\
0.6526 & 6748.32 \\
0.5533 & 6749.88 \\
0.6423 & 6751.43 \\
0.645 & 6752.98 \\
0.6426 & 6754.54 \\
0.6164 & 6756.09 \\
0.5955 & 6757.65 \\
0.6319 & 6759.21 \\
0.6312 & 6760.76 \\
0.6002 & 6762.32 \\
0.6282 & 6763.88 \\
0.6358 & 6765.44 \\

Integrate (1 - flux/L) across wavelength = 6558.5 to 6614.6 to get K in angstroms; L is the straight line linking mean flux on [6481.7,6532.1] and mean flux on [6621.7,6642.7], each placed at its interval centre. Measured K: -3.3 angstroms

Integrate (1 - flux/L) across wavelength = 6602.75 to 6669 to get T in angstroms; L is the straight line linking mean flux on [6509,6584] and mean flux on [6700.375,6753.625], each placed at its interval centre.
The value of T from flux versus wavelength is 4.6 angstroms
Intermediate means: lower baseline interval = 0.651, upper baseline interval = 0.626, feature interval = 0.594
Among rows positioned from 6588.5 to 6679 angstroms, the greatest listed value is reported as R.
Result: 0.7433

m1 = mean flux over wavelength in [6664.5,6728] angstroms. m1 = 0.605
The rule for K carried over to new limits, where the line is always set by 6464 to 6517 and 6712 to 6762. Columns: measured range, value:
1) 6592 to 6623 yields -0.66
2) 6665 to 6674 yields 1.14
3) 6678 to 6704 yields 0.98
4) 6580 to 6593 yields -0.68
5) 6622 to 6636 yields 0.32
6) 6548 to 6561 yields -0.42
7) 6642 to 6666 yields 3.84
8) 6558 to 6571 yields -0.51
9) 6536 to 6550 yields 0.36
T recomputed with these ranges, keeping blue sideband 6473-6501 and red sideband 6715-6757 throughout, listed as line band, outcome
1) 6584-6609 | -0.97 angstroms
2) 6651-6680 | 4.31 angstroms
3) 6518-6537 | 0.34 angstroms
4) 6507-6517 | -0.02 angstroms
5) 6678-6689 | 0.67 angstroms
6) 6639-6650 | 0.65 angstroms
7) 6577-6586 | -0.49 angstroms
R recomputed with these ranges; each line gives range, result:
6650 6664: 0.5258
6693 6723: 0.6653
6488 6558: 0.7022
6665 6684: 0.6473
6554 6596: 0.7391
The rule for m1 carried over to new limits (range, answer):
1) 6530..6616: 0.656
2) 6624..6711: 0.585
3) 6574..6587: 0.675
